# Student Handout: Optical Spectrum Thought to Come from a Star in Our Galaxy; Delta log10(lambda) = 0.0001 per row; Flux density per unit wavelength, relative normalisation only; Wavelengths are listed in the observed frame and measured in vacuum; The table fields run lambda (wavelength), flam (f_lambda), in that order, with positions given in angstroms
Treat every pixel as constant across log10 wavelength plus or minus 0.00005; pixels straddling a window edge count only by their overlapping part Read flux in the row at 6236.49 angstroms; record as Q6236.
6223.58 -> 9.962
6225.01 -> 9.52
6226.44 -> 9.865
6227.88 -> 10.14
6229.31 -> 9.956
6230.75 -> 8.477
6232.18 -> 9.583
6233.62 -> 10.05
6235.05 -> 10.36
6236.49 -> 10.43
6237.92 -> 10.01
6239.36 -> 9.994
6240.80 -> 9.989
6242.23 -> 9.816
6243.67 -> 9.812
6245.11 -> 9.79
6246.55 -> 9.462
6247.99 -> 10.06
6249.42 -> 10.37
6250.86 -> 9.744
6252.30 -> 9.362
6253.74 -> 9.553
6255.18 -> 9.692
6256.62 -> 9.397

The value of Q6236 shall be 10.43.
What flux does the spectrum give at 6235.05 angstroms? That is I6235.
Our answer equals 10.36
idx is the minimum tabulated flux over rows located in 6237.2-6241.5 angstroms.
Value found 9.989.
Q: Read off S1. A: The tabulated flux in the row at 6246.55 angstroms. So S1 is 9.462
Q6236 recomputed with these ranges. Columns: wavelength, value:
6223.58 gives 9.962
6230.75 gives 8.477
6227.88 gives 10.14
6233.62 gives 10.05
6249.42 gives 10.37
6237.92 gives 10.01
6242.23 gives 9.816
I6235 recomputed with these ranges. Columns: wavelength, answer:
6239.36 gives 9.994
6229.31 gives 9.956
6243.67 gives 9.812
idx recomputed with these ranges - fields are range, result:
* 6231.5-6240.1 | 9.583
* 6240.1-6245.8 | 9.79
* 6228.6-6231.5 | 8.477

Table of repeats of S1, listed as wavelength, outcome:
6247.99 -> 10.06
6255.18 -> 9.692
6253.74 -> 9.553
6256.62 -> 9.397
